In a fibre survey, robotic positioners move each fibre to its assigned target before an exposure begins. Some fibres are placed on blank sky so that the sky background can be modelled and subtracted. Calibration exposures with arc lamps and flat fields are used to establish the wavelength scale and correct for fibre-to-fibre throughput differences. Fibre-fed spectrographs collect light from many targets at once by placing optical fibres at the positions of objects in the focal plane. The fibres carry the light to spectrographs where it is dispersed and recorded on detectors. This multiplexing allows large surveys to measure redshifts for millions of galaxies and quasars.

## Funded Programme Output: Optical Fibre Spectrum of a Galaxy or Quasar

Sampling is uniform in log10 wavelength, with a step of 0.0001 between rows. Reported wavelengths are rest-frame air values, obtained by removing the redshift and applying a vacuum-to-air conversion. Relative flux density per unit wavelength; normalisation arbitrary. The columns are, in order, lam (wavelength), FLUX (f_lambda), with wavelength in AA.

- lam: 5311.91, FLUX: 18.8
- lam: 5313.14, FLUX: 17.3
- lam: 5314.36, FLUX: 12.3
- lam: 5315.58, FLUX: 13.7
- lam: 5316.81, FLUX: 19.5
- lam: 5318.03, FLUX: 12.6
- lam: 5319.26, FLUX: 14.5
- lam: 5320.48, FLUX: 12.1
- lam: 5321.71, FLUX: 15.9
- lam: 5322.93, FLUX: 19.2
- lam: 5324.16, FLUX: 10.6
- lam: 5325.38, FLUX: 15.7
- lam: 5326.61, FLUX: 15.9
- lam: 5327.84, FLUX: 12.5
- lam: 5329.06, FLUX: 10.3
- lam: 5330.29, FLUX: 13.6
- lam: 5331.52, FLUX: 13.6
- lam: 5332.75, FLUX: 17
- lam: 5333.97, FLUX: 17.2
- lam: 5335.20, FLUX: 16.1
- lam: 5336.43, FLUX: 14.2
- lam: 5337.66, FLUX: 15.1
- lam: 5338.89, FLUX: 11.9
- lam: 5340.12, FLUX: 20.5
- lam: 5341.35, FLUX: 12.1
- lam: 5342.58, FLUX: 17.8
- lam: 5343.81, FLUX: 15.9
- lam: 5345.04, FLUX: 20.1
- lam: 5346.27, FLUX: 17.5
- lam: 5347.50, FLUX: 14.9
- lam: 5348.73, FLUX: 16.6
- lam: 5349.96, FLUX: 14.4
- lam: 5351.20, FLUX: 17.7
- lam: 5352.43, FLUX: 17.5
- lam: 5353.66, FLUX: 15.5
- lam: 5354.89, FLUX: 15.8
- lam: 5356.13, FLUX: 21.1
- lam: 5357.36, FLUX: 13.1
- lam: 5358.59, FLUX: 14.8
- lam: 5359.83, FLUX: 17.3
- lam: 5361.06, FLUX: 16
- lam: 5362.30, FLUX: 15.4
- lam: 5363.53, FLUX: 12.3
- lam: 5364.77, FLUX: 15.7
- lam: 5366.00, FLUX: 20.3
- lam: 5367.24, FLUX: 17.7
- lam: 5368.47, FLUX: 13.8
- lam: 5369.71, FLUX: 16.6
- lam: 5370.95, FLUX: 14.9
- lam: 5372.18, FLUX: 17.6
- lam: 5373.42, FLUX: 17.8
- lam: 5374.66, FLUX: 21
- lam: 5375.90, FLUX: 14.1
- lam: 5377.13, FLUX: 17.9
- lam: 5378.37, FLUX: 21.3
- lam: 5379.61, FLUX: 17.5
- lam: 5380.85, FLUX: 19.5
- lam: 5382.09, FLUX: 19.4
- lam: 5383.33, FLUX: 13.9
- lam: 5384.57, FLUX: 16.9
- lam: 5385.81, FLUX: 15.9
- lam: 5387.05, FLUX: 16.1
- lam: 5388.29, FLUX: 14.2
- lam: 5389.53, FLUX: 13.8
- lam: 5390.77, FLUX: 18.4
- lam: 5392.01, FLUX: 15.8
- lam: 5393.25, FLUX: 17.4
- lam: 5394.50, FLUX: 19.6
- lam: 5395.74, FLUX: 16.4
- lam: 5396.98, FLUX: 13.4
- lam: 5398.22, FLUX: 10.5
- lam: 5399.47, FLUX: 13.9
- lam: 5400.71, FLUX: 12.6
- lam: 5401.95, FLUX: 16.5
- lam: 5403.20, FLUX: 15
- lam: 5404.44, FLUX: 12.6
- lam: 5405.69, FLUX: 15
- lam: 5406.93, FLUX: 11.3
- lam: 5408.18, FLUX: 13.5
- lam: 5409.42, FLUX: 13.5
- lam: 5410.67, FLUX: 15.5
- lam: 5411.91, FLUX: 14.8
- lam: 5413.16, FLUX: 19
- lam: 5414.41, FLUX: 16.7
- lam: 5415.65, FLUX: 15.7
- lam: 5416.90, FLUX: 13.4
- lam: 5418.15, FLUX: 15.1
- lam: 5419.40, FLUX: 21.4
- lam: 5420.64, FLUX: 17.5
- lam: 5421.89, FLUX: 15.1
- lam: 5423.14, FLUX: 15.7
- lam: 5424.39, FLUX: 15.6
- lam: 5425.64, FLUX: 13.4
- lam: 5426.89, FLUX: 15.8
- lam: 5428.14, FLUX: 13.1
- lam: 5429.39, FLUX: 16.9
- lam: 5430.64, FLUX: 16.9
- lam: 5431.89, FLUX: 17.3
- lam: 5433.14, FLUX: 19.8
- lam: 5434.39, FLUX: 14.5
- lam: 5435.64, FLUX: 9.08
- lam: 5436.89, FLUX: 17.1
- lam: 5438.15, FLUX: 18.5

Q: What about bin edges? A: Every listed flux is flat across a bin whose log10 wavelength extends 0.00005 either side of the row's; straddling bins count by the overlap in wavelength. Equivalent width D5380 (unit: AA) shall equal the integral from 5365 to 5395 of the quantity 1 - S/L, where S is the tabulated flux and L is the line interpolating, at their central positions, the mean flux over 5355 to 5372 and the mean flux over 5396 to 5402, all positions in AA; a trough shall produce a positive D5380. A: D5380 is -4.8 AA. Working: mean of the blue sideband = 16.1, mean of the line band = 17.1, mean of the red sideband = 13.3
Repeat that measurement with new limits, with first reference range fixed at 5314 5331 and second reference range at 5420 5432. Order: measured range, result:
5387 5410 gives 0.9 AA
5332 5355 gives -2.7 AA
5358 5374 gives -1.5 AA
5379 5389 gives -1.0 AA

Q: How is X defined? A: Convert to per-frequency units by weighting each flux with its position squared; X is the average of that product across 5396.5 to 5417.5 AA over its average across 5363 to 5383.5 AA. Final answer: 0.84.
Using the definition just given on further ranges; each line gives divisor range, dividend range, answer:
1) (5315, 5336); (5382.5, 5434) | 1.09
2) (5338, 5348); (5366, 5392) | 1.05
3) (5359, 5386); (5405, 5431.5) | 0.93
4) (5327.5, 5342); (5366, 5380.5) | 1.22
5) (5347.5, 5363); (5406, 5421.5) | 0.99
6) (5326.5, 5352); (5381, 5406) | 1.02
